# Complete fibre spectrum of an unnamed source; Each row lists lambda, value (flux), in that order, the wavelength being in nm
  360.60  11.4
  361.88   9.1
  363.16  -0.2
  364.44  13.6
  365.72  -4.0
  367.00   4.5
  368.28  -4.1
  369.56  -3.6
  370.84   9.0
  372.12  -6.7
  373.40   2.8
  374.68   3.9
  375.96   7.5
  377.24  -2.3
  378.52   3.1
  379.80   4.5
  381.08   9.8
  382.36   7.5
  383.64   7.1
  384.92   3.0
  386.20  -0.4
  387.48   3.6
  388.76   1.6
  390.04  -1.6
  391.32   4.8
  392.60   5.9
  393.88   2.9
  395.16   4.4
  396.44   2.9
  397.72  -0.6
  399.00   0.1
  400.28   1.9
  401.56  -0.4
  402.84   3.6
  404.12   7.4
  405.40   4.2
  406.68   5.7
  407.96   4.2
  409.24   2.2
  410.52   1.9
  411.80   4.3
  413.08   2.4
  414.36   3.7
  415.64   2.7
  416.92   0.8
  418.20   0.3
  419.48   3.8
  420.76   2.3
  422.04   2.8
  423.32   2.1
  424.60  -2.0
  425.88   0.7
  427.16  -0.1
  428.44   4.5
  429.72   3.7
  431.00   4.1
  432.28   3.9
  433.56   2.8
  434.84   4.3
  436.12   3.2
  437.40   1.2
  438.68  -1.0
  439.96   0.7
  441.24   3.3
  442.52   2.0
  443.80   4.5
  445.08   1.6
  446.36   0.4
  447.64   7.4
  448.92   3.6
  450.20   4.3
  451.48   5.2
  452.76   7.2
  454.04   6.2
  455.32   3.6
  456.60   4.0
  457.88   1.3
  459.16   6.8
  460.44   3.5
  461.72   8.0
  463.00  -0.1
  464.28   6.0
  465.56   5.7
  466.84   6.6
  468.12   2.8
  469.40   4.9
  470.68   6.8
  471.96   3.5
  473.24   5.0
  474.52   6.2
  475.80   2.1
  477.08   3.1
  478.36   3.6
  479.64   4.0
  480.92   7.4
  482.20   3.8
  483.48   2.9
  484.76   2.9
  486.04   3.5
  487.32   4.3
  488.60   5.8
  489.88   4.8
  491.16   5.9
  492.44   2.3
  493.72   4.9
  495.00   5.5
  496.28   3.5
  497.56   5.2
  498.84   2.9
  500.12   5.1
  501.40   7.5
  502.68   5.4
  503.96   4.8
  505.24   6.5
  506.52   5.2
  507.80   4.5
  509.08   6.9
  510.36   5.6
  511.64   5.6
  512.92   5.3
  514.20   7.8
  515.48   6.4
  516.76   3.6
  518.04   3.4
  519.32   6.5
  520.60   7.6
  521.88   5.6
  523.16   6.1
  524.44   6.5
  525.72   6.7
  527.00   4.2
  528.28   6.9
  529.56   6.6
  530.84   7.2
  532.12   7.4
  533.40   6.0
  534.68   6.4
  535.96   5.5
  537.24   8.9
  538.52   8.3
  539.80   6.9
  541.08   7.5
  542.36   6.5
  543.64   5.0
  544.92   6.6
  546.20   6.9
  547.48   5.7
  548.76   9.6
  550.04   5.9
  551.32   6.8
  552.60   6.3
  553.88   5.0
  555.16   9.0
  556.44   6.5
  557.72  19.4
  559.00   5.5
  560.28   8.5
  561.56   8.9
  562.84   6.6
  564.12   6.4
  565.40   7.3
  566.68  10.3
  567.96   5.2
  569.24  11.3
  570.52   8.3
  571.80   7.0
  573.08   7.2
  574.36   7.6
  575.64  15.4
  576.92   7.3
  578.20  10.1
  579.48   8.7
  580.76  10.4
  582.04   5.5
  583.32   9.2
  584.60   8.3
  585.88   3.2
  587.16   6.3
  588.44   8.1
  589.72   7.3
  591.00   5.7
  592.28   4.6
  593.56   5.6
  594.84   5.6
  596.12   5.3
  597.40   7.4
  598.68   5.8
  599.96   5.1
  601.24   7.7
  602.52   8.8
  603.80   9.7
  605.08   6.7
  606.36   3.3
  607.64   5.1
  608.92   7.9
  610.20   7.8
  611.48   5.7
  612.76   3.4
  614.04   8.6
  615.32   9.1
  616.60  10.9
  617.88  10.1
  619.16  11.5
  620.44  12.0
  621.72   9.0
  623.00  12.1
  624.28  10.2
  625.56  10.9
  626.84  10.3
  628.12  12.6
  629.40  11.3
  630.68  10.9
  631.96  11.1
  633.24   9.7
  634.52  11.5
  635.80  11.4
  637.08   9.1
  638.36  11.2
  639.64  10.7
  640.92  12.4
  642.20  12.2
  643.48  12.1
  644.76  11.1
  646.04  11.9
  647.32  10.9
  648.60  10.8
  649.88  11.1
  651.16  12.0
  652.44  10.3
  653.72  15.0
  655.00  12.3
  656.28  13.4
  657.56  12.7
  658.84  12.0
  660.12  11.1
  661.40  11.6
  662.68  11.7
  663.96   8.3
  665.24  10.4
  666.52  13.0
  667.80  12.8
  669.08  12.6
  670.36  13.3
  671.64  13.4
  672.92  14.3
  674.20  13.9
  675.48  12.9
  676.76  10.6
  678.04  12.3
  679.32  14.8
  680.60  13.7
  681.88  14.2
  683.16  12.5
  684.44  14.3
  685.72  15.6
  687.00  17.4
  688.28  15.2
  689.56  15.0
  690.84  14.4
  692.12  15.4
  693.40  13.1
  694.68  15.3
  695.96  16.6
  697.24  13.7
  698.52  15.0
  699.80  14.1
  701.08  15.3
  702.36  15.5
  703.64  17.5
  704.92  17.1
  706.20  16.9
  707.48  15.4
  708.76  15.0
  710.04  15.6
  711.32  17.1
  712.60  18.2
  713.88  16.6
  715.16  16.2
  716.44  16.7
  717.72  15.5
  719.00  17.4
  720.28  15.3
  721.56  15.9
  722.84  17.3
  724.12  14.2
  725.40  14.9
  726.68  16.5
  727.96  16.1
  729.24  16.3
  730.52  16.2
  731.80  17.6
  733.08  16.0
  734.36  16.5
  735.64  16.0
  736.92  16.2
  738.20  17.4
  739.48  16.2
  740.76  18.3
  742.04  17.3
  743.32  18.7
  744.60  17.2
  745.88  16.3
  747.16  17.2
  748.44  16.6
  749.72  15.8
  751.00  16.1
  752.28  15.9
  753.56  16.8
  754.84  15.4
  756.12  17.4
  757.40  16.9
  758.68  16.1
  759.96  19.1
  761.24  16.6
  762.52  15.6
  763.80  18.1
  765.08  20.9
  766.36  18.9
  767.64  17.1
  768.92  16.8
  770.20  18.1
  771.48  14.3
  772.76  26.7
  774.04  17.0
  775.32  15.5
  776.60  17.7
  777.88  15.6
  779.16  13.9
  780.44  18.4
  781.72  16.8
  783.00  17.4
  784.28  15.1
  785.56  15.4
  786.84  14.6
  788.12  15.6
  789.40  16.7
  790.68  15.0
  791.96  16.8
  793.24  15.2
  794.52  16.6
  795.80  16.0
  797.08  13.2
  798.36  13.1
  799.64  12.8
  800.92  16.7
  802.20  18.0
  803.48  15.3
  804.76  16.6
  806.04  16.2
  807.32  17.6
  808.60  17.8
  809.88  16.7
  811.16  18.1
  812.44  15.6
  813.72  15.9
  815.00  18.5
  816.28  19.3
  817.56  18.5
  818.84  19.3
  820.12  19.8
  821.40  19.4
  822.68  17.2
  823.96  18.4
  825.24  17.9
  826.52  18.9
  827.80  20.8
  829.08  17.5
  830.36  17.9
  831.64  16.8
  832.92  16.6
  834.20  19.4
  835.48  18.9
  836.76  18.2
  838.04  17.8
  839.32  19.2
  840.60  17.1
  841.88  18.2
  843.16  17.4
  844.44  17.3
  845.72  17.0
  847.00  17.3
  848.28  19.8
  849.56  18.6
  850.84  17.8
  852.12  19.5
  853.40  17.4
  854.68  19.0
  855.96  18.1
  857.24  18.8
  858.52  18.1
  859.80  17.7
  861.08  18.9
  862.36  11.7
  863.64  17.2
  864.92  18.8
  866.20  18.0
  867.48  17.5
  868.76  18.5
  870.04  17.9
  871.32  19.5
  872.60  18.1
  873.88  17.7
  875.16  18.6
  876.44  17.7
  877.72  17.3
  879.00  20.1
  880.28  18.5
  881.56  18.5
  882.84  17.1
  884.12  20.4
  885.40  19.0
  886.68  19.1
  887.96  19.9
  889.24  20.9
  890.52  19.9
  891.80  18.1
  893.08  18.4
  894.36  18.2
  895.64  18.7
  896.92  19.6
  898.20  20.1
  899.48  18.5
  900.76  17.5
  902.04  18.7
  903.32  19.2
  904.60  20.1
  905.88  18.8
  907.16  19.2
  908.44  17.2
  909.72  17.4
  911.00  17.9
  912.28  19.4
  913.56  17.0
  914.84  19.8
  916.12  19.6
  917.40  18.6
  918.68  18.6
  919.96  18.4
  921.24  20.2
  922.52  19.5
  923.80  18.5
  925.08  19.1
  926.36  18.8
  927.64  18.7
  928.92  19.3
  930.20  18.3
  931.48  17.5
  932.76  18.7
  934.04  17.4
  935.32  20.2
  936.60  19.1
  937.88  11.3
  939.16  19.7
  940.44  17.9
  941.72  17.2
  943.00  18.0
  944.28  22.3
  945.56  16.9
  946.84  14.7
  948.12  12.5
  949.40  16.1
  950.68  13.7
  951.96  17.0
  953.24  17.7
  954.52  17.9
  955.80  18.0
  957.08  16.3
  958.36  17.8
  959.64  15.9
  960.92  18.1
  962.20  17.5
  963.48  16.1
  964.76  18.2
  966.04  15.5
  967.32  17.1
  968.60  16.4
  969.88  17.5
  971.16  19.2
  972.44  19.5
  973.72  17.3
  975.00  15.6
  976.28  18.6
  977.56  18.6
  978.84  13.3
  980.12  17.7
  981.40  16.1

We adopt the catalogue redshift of 0.54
